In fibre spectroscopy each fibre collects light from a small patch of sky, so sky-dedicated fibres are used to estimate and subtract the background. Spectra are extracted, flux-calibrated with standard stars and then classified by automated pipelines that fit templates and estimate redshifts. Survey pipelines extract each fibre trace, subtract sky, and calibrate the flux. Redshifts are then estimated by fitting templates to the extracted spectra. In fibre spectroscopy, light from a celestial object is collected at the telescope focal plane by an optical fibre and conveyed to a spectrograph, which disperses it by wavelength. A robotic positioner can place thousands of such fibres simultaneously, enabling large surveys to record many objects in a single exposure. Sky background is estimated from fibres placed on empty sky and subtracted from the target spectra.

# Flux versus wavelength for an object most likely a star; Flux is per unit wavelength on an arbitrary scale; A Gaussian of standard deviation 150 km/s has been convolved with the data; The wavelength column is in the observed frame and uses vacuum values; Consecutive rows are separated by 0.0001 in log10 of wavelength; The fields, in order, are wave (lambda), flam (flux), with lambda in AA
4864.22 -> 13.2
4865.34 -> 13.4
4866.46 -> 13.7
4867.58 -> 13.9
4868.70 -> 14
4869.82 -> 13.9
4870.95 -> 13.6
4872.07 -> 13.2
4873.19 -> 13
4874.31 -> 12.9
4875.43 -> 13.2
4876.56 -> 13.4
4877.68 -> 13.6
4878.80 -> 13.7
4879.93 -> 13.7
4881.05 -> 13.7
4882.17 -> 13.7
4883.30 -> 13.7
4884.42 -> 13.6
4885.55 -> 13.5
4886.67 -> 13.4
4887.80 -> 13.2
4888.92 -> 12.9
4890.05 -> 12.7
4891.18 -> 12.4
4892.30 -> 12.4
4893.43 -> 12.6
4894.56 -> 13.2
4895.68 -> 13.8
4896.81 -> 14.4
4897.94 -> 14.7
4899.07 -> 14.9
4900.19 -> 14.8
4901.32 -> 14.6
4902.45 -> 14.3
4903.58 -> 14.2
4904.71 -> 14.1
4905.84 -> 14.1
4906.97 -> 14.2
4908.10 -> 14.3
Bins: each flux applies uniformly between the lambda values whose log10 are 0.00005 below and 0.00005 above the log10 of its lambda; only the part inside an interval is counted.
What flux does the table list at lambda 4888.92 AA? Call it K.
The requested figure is 12.9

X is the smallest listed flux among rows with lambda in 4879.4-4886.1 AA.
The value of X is 13.5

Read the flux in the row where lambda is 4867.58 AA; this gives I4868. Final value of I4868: 13.9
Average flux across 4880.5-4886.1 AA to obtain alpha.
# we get 13.6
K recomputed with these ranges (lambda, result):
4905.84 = 14.1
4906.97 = 14.2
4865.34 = 13.4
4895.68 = 13.8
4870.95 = 13.6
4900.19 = 14.8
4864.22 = 13.2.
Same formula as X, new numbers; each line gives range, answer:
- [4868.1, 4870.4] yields 13.9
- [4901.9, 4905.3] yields 14.1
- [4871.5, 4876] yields 12.9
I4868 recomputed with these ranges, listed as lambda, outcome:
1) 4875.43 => 13.2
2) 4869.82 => 13.9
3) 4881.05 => 13.7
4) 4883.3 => 13.7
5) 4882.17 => 13.7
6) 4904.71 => 14.1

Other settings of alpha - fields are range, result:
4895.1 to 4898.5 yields 14.3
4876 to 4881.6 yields 13.6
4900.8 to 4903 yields 14.4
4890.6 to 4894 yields 12.5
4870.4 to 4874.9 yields 13.2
